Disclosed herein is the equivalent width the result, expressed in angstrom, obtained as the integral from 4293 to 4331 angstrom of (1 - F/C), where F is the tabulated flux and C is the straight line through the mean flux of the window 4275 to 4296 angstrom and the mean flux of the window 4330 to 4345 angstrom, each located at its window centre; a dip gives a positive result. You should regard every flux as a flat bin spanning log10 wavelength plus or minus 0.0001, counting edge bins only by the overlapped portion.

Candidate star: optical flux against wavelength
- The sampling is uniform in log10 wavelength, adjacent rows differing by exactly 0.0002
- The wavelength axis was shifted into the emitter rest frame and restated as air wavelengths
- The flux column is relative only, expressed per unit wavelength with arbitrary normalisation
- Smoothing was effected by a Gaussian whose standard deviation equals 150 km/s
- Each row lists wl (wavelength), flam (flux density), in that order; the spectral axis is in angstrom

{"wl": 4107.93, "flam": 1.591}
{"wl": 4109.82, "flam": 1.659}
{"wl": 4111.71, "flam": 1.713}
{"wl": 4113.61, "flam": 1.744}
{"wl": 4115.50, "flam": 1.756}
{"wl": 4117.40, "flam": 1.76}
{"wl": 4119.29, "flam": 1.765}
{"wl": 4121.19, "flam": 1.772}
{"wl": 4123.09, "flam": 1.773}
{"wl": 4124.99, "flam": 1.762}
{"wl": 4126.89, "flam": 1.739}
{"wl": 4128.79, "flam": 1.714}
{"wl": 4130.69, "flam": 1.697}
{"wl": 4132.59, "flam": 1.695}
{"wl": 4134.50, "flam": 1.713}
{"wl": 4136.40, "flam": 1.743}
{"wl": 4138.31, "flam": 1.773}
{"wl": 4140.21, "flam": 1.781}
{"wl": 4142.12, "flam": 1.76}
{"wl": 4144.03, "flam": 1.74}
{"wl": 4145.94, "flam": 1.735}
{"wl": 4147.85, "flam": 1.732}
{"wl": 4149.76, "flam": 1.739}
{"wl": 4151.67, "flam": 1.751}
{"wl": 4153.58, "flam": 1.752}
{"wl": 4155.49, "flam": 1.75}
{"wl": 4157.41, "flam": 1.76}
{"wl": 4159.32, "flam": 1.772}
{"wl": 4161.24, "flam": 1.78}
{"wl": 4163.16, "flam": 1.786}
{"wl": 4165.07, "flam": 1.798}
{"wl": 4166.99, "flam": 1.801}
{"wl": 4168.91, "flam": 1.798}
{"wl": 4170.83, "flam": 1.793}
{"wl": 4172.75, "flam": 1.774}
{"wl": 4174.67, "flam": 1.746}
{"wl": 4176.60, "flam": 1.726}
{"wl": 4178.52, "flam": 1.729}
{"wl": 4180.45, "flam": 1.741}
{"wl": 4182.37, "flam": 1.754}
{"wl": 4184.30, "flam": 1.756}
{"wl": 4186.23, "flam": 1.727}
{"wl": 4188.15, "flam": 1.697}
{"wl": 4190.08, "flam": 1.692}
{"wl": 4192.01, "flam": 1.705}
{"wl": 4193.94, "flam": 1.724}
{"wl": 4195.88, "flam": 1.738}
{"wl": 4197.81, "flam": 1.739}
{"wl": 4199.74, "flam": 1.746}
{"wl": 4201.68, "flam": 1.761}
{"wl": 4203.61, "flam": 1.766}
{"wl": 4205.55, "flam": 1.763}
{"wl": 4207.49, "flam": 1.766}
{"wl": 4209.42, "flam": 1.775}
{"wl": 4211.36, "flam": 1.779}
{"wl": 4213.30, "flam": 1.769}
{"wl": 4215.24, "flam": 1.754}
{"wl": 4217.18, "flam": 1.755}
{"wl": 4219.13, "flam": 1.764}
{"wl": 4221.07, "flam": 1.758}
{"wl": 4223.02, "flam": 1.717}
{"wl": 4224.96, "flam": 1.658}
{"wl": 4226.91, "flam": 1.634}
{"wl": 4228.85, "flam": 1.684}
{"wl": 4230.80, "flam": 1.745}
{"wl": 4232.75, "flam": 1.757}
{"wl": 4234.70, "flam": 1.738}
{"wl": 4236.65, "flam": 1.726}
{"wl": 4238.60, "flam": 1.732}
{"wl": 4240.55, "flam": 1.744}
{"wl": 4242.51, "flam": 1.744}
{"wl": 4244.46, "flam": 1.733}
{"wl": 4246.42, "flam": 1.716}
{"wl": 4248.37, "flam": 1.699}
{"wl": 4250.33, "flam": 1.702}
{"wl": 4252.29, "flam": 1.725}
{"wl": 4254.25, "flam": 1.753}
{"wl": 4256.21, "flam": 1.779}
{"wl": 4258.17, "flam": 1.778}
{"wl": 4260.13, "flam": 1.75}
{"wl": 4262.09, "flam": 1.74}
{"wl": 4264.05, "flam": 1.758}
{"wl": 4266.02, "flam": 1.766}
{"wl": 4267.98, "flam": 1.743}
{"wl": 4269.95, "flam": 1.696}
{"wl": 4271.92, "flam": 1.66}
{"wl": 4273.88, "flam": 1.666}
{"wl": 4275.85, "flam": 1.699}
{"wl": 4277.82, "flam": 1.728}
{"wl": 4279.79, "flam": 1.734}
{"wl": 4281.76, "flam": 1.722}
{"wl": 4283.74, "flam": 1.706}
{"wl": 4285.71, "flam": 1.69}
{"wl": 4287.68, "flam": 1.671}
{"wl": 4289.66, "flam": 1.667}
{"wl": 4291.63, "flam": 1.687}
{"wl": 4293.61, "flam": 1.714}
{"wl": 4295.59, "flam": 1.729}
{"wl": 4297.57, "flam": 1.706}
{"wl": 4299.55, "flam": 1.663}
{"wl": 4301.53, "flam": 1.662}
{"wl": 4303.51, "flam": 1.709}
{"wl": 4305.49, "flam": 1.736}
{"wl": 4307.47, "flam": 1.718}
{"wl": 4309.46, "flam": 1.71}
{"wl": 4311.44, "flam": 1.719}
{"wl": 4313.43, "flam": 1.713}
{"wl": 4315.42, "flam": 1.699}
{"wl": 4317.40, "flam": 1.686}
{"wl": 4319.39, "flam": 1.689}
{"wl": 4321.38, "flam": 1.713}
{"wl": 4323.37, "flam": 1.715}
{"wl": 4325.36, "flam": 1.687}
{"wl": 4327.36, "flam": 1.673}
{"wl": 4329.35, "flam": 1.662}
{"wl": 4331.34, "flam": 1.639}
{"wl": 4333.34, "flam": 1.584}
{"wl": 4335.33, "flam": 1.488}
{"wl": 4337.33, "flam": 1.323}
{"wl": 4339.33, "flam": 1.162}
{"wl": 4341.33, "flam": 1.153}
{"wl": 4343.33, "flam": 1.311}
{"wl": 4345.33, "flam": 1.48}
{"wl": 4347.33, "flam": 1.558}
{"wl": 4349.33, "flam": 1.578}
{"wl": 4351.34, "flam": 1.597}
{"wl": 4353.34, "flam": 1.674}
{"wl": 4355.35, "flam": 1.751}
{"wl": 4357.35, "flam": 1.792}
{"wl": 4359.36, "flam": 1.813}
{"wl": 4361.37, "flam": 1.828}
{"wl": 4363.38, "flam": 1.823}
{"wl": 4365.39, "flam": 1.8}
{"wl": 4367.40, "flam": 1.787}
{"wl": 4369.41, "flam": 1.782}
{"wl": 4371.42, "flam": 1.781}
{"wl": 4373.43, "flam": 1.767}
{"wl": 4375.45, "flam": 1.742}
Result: -3.88 angstrom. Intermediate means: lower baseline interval 1.7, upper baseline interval 1.39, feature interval 1.7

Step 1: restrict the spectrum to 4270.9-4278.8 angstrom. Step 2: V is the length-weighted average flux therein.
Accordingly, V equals 1.69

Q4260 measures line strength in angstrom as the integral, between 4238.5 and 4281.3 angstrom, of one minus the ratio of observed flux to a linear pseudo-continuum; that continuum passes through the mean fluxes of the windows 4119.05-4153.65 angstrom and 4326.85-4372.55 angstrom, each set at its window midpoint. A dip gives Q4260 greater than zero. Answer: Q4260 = -1.6 angstrom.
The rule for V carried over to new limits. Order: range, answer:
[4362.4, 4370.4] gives 1.8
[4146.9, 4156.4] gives 1.75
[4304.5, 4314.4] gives 1.72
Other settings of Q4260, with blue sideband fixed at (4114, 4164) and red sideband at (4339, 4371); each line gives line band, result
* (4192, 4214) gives -0.5 angstrom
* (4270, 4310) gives -0.8 angstrom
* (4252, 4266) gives -0.6 angstrom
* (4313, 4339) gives 0.4 angstrom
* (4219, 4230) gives 0.0 angstrom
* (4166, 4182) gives -0.3 angstrom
